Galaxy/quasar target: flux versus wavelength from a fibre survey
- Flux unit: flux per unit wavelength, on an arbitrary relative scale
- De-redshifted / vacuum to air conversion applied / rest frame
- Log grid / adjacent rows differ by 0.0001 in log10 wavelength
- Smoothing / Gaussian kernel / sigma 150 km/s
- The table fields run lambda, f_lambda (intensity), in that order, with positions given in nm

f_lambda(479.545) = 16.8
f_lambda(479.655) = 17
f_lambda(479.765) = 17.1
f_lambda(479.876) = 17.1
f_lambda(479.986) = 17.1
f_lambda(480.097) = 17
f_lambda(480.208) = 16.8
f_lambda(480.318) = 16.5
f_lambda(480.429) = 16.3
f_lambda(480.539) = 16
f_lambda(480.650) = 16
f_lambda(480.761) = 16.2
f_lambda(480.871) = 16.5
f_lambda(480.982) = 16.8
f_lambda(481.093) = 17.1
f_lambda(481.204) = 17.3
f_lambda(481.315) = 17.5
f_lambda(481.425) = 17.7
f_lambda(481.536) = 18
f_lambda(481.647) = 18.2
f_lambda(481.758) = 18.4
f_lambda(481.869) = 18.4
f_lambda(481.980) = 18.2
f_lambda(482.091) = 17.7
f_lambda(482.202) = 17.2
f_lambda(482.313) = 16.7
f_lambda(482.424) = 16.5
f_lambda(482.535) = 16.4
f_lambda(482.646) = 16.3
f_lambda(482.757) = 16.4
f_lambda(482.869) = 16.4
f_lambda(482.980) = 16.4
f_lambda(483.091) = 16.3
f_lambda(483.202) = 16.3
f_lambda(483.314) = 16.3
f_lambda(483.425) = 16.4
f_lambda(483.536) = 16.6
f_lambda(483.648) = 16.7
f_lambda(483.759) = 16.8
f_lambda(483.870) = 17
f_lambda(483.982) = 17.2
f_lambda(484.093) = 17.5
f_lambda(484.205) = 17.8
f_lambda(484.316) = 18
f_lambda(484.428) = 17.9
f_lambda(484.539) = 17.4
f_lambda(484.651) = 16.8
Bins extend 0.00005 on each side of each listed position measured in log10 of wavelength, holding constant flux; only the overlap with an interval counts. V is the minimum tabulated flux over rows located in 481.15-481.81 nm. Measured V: 17.3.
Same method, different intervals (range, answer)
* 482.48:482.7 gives 16.3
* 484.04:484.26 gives 17.5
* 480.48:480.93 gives 16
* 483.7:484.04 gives 16.8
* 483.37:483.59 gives 16.4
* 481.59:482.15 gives 17.7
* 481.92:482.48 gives 16.5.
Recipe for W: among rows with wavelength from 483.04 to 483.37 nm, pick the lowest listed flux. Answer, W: 16.3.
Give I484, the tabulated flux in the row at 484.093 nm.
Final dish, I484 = 17.5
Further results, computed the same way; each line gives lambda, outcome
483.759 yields 16.8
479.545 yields 16.8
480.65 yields 16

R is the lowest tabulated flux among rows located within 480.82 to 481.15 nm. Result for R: 16.5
